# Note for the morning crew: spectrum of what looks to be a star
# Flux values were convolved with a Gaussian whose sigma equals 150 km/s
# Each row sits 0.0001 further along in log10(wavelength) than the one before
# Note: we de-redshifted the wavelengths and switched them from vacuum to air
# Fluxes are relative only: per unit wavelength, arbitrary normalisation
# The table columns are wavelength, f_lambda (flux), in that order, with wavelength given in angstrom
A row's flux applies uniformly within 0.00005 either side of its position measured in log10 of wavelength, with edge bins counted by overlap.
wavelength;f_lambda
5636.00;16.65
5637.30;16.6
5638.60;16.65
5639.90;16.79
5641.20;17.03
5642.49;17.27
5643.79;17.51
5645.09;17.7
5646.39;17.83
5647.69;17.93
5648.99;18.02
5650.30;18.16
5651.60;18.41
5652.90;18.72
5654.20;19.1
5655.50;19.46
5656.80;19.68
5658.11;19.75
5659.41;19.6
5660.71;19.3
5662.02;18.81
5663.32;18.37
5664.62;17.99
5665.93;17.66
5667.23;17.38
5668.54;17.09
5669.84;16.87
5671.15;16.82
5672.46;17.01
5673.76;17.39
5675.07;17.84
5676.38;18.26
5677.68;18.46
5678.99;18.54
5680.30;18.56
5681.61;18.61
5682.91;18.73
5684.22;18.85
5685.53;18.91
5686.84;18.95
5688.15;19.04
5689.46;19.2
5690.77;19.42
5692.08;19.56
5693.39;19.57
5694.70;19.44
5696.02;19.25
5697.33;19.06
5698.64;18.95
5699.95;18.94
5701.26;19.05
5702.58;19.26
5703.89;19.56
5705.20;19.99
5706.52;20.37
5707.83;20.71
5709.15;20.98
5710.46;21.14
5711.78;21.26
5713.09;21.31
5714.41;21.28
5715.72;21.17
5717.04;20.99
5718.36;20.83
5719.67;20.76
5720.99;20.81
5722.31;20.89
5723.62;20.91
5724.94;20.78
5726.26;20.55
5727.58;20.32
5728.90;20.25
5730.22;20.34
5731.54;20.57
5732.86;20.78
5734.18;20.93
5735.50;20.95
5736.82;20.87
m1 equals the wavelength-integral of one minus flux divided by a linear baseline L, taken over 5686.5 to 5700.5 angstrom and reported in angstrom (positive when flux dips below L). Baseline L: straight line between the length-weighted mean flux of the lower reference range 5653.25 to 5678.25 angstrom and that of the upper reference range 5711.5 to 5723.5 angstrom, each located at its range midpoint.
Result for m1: 0.4 angstrom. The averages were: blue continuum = 18.3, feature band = 19.2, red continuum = 21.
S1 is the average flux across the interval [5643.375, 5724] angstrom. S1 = 19.1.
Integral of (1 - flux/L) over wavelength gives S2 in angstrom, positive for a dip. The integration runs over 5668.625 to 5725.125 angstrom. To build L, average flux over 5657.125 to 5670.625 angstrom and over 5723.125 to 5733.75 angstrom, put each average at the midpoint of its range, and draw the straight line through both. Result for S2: 0.0 angstrom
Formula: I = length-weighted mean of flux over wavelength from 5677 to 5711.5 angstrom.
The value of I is 19.4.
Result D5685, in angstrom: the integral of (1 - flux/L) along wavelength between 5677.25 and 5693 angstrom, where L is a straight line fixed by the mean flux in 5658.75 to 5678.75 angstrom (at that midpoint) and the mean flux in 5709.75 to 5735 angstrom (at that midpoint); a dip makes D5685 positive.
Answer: -0.1 angstrom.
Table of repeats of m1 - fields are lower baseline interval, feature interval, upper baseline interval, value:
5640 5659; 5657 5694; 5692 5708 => 0.9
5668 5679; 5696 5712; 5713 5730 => -0.2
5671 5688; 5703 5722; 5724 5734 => -1.0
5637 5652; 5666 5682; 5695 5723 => 0.9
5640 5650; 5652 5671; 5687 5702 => -0.4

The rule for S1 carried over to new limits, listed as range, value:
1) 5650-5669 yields 18.7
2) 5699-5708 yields 19.6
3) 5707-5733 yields 20.8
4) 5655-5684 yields 18.3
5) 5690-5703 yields 19.2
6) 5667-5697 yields 18.4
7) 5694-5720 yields 20.2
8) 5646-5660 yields 18.8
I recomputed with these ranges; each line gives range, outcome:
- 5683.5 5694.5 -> 19.2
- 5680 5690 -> 18.9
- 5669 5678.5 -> 17.5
